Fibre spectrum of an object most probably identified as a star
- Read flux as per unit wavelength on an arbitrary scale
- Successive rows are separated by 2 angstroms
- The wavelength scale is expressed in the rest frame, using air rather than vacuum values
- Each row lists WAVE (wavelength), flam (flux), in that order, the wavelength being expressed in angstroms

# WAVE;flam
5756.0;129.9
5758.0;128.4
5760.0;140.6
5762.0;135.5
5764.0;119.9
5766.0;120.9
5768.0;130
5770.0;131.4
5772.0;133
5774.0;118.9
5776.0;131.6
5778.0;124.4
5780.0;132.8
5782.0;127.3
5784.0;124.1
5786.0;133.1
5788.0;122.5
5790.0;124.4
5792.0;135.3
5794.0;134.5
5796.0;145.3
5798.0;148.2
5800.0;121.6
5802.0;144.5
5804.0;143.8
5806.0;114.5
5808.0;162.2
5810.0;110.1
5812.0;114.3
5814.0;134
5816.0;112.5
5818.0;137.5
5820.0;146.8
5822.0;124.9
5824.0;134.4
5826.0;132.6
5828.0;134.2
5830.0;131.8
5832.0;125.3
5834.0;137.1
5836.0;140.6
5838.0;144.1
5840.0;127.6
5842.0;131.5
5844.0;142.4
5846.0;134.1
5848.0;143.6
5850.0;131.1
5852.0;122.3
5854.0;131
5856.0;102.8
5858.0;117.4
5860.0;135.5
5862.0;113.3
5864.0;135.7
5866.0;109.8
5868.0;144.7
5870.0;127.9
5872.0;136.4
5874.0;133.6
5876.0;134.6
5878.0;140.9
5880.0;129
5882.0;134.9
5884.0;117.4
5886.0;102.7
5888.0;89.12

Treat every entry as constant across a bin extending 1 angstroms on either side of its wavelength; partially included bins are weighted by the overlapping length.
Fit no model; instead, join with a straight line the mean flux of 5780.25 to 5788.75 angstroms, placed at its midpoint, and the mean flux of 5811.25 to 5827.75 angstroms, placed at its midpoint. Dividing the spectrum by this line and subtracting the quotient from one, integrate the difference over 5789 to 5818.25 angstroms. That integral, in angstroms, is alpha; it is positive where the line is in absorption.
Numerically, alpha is -0.7 angstroms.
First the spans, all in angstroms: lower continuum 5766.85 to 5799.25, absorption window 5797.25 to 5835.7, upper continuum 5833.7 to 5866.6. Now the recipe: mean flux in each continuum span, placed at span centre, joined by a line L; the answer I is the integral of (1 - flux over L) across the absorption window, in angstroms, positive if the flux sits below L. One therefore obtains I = -0.6 angstroms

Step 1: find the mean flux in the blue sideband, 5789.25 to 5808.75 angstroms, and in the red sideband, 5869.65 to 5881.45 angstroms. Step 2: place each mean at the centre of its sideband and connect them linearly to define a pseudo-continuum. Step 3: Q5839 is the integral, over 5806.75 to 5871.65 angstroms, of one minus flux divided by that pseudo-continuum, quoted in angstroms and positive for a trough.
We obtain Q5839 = 2.5 angstroms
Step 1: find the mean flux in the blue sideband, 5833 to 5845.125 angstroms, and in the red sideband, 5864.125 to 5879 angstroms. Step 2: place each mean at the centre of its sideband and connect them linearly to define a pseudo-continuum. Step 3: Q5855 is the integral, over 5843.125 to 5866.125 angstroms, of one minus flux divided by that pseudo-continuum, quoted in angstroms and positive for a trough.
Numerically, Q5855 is 1.4 angstroms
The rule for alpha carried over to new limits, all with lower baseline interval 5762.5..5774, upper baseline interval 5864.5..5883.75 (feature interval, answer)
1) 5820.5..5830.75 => -0.2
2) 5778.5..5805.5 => -1.1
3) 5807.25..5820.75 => -0.1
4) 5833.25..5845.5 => -0.6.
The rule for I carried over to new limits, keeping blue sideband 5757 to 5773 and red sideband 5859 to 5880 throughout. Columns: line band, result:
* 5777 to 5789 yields 0.3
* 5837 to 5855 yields -0.5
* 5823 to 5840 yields -0.5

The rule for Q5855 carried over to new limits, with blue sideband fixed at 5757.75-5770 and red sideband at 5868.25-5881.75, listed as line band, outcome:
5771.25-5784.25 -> 0.3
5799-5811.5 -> -0.1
